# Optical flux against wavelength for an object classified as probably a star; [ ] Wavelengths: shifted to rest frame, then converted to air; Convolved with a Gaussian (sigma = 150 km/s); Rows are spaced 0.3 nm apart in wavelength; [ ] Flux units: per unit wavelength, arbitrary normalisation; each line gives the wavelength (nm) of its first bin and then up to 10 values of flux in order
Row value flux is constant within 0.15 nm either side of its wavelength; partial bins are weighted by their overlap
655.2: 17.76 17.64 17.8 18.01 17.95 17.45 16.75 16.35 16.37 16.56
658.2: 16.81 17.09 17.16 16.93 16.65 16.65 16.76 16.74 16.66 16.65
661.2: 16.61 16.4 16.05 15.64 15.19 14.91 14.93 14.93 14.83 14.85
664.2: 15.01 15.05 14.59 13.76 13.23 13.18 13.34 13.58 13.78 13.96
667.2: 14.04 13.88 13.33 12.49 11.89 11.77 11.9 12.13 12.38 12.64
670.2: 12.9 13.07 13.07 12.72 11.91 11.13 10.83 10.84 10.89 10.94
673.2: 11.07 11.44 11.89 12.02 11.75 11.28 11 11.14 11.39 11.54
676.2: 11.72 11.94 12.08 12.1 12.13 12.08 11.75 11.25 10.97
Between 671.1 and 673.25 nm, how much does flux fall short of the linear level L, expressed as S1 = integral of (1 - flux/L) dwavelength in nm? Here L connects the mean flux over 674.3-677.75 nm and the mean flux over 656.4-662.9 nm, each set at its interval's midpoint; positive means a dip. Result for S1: 0.270 nm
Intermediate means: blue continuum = 16.5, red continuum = 11.7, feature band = 11.2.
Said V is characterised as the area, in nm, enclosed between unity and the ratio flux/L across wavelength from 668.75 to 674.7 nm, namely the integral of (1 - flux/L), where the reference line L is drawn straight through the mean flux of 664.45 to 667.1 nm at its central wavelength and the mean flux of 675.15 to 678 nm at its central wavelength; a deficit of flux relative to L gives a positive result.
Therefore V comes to 0.39 nm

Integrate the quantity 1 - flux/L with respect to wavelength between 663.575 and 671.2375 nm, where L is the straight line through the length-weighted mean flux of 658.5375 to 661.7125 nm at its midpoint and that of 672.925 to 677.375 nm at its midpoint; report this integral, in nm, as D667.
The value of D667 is 0.48 nm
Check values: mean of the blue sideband 16.7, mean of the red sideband 11.6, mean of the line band 13.3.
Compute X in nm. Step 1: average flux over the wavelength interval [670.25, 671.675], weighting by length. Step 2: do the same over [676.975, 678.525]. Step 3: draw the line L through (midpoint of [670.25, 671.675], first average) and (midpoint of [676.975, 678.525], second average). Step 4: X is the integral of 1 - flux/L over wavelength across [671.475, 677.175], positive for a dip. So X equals 0.36 nm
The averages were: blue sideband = 12.6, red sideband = 11.8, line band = 11.4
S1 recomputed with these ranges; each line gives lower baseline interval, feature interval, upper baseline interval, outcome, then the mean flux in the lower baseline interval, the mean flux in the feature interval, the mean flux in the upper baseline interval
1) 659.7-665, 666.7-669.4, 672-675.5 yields 0.12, 15.6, 12.9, 11.3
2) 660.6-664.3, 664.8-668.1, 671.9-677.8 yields 0.15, 15.6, 13.6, 11.5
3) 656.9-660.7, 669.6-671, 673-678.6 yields 0.04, 16.7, 12.9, 11.6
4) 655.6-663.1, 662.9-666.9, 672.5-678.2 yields 0.18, 16.6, 14.2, 11.6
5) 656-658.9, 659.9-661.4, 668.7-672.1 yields -0.08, 17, 16.7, 12.2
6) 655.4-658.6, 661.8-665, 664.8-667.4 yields -0.07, 17.2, 15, 13.7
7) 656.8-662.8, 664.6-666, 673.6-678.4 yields 0.11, 16.5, 13.7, 11.7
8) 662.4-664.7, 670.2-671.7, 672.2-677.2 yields 0.01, 14.9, 12.6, 11.5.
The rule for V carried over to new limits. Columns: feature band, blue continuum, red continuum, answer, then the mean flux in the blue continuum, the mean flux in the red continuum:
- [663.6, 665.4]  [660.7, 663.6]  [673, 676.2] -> 0.040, 15.7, 11.5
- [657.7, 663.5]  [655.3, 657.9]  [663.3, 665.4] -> -0.140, 17.3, 14.6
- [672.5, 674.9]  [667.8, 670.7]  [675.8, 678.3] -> 0.139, 12.4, 11.9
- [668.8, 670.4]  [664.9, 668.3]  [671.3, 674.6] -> 0.010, 13.5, 11.3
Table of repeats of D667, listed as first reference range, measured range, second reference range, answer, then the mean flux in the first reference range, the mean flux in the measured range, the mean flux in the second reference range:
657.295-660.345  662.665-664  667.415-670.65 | 0.00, 16.8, 14.9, 12.6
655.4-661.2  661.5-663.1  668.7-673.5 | -0.01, 17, 15.5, 11.9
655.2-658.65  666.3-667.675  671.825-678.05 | 0.01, 17.2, 13.9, 11.5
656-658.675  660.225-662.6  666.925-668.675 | -0.11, 17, 16.2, 13.1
